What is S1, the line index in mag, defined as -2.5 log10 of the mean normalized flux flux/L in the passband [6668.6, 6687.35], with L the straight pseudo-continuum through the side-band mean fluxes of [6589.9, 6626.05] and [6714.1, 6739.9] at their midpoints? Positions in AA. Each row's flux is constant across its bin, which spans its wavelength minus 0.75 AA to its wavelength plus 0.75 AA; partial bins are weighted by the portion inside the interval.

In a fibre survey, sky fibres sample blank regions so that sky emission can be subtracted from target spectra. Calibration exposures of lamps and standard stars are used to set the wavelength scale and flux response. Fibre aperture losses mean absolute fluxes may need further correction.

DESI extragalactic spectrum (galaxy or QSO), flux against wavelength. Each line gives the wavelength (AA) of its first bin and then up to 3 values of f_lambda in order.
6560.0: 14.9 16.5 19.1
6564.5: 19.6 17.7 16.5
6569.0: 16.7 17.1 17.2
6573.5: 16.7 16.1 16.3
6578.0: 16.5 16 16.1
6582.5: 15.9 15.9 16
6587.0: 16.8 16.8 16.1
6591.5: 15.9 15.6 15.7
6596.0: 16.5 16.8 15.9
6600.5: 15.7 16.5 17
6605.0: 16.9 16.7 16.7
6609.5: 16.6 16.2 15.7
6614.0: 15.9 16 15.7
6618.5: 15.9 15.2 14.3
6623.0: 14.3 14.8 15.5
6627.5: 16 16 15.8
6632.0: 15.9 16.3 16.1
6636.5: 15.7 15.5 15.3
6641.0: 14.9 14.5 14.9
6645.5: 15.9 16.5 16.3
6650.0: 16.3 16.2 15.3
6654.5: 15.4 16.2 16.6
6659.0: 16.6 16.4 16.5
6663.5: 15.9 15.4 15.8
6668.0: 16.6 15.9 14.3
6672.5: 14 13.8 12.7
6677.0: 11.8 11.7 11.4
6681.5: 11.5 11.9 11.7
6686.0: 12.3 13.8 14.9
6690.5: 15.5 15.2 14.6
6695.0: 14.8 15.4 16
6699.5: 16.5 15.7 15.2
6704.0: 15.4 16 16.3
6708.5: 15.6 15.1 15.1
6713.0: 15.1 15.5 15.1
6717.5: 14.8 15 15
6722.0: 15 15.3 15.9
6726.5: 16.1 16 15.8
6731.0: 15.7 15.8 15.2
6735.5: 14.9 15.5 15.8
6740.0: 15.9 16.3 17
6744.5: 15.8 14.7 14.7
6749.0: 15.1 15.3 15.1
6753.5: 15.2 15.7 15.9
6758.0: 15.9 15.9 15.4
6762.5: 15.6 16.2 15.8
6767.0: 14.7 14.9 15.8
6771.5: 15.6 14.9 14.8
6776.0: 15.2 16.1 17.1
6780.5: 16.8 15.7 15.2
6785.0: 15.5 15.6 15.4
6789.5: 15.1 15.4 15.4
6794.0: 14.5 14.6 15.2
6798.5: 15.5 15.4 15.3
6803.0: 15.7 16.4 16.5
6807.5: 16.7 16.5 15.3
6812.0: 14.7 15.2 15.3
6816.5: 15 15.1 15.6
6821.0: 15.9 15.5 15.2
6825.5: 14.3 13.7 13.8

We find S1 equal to 0.22 mag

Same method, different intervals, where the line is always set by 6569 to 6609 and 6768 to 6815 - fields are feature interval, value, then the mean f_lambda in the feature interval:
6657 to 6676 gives 0.042 mag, 15.4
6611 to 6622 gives 0.045 mag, 15.6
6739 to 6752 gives 0.011 mag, 15.6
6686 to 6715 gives 0.045 mag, 15.3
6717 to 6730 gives 0.027 mag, 15.4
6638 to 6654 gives 0.037 mag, 15.6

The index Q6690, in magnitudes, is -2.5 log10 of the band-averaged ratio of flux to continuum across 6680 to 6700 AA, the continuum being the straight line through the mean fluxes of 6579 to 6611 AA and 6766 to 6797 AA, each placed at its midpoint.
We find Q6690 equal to 0.13 mag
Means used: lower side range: 16.3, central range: 14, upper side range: 15.4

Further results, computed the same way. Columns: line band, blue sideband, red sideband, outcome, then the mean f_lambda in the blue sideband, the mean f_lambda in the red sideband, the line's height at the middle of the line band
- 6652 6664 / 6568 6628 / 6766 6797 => -0.016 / 16.1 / 15.4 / 15.9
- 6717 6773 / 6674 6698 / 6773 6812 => -0.066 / 13.4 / 15.6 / 14.6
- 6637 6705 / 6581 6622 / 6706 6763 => 0.066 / 16.1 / 15.5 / 15.8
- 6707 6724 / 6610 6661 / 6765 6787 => 0.031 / 15.7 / 15.6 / 15.6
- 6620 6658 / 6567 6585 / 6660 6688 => -0.061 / 16.4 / 13.8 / 14.8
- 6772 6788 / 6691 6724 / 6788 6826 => -0.019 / 15.4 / 15.4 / 15.4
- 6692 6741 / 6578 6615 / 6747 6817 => 0.021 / 16.2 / 15.5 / 15.8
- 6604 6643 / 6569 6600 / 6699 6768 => 0.026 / 16.3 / 15.5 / 16.1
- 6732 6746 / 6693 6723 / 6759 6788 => -0.018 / 15.4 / 15.6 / 15.5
